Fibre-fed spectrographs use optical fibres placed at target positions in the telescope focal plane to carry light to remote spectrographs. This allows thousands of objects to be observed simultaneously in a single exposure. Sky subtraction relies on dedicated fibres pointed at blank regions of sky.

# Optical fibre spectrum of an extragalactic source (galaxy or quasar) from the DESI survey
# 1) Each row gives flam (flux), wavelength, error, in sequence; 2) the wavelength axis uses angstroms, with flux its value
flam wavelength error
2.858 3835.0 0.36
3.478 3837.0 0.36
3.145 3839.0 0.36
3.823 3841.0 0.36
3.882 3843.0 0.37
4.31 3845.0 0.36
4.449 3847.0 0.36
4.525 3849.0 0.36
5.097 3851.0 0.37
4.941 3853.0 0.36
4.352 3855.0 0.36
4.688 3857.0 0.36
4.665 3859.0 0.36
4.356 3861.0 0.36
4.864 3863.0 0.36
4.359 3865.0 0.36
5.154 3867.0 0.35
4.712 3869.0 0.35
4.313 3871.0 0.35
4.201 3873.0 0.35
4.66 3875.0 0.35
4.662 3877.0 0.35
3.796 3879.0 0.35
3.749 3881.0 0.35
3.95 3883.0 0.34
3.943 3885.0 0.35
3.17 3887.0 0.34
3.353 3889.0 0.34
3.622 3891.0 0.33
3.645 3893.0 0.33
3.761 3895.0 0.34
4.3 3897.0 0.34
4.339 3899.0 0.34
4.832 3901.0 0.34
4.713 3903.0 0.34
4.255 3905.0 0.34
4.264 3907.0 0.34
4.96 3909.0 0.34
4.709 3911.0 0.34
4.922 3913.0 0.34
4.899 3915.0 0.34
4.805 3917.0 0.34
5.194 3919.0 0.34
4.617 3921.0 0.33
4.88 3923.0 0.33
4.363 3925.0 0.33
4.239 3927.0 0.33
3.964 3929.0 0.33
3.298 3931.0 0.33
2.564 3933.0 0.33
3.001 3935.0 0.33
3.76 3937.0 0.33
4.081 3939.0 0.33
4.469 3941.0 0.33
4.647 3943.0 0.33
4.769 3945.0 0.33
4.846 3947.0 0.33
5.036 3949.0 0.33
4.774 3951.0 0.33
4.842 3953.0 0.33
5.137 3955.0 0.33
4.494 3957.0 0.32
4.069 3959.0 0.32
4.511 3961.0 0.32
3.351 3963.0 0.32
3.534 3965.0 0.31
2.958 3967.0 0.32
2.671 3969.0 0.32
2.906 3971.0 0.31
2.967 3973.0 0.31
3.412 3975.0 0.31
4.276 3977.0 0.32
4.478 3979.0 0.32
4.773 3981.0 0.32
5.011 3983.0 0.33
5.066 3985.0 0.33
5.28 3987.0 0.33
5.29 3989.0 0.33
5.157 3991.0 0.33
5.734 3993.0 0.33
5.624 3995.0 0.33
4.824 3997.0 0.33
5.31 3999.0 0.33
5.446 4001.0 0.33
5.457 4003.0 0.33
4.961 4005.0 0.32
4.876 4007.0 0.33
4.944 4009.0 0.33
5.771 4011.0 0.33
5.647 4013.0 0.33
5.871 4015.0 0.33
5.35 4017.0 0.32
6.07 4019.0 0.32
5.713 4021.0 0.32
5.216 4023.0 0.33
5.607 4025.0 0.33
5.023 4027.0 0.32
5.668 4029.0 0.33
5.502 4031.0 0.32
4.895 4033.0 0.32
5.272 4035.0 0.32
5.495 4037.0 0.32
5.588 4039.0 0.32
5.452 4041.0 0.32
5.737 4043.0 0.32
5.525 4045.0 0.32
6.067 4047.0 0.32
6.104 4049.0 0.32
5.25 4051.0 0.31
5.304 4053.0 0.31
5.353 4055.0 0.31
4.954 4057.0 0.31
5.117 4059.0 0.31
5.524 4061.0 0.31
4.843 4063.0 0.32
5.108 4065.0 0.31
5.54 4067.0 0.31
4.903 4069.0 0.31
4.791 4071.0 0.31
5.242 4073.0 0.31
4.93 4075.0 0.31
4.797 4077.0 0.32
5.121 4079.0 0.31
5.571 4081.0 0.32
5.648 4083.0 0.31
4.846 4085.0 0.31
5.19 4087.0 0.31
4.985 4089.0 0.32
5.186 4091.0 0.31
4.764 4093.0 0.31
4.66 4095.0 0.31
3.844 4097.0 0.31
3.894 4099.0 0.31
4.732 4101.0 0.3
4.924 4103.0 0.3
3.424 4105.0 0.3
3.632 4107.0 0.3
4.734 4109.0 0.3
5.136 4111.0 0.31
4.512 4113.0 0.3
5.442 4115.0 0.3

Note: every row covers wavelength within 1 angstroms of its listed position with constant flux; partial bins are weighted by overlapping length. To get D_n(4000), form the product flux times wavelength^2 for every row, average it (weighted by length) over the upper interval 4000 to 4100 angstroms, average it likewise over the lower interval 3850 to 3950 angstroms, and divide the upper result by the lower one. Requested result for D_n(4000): 1.31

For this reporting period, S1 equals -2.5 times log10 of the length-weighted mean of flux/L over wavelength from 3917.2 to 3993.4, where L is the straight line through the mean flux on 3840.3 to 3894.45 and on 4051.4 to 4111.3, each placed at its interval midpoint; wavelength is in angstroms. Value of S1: 0.06 mag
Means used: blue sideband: 4.27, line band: 4.27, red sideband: 4.89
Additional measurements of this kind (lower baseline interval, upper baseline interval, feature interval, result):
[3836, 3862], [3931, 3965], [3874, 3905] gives 0.06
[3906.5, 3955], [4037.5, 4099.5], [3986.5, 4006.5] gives -0.11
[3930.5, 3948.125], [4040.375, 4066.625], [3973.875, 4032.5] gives -0.09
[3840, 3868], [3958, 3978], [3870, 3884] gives 0.03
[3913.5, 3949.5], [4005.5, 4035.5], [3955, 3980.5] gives 0.27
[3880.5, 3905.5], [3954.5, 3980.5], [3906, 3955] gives -0.15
